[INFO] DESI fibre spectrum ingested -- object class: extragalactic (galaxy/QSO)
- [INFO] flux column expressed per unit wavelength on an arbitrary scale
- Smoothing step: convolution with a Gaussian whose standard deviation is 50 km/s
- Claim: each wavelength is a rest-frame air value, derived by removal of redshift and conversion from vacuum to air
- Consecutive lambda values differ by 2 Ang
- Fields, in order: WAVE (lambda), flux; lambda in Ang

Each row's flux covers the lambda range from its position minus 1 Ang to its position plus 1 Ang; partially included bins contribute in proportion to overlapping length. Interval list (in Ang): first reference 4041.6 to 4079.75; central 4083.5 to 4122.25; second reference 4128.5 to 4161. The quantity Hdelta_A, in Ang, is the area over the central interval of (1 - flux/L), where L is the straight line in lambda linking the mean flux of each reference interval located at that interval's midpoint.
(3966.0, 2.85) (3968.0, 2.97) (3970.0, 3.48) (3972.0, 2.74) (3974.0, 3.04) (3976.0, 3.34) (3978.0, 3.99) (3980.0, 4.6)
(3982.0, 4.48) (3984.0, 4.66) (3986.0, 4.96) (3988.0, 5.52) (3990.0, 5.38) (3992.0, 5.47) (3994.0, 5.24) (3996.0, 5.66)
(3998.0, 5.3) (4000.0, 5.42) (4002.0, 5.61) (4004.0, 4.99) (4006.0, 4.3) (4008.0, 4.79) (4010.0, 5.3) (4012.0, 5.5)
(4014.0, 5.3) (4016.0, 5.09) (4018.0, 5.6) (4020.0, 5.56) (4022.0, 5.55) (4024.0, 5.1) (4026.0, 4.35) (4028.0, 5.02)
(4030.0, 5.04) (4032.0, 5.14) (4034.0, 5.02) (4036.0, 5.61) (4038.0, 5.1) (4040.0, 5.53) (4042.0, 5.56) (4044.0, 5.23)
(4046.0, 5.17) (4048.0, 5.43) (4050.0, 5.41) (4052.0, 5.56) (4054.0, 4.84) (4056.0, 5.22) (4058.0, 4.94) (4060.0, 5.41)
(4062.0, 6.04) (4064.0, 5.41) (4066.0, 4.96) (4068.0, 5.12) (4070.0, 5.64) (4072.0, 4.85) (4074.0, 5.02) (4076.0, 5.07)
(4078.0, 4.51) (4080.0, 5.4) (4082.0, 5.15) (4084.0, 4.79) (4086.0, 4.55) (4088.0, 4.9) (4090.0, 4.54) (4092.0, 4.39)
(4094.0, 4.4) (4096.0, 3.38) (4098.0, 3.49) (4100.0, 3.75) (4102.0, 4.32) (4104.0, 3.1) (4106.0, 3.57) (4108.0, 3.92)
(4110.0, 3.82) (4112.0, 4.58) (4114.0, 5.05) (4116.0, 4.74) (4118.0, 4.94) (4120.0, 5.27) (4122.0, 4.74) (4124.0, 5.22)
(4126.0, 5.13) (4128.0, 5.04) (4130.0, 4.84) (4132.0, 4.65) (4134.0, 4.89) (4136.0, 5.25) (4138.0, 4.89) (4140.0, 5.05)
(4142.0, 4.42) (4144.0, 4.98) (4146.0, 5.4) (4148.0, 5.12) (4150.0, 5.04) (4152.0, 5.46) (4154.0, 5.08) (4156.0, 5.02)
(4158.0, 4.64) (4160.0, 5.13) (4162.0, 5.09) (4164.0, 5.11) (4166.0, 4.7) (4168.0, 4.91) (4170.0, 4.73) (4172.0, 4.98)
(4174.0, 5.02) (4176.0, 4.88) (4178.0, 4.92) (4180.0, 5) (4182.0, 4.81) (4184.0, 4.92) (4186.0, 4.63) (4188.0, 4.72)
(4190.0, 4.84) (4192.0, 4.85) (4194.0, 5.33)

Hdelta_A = 6.15 Ang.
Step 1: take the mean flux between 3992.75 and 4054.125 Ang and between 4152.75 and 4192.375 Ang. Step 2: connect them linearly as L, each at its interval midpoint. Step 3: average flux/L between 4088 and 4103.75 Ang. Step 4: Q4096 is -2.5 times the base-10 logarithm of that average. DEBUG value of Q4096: 0.246 mag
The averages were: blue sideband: 5.24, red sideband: 4.9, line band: 4.05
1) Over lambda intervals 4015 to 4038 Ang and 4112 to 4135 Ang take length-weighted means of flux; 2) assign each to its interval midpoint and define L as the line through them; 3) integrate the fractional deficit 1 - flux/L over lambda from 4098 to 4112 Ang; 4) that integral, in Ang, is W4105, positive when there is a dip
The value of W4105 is 3.4 Ang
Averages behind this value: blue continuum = 5.19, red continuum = 4.94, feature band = 3.79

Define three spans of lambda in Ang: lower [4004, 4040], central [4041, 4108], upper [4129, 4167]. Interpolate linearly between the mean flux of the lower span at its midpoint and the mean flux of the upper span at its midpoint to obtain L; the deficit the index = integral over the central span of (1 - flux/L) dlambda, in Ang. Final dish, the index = 3.6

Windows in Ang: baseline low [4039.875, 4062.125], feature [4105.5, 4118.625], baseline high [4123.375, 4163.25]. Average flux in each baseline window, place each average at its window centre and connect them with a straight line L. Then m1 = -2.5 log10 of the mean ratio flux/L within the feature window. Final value 0.17 mag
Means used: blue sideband 5.33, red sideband 5.02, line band 4.39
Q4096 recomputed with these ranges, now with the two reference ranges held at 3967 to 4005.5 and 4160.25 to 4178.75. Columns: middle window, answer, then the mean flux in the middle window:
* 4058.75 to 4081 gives -0.11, 5.22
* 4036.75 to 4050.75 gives -0.14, 5.35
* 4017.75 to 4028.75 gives -0.12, 5.17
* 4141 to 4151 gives -0.02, 4.99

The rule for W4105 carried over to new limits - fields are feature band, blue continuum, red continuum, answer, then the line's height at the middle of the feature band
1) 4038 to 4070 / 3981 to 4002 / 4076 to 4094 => -2.6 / 4.92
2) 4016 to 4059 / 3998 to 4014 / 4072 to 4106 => -3.2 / 4.87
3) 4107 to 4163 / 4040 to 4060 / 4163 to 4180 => 1.3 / 5.02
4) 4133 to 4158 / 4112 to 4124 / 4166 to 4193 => -0.7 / 4.9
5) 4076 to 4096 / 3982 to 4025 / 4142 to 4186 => 1.6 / 5.1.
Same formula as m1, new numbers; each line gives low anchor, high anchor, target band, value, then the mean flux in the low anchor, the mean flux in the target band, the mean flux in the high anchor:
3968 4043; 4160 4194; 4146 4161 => -0.04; 4.9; 5.09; 4.9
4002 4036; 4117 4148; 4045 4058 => -0.03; 5.13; 5.25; 4.99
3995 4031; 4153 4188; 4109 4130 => 0.03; 5.19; 4.85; 4.91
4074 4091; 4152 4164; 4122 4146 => 0.01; 4.87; 4.95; 5.04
